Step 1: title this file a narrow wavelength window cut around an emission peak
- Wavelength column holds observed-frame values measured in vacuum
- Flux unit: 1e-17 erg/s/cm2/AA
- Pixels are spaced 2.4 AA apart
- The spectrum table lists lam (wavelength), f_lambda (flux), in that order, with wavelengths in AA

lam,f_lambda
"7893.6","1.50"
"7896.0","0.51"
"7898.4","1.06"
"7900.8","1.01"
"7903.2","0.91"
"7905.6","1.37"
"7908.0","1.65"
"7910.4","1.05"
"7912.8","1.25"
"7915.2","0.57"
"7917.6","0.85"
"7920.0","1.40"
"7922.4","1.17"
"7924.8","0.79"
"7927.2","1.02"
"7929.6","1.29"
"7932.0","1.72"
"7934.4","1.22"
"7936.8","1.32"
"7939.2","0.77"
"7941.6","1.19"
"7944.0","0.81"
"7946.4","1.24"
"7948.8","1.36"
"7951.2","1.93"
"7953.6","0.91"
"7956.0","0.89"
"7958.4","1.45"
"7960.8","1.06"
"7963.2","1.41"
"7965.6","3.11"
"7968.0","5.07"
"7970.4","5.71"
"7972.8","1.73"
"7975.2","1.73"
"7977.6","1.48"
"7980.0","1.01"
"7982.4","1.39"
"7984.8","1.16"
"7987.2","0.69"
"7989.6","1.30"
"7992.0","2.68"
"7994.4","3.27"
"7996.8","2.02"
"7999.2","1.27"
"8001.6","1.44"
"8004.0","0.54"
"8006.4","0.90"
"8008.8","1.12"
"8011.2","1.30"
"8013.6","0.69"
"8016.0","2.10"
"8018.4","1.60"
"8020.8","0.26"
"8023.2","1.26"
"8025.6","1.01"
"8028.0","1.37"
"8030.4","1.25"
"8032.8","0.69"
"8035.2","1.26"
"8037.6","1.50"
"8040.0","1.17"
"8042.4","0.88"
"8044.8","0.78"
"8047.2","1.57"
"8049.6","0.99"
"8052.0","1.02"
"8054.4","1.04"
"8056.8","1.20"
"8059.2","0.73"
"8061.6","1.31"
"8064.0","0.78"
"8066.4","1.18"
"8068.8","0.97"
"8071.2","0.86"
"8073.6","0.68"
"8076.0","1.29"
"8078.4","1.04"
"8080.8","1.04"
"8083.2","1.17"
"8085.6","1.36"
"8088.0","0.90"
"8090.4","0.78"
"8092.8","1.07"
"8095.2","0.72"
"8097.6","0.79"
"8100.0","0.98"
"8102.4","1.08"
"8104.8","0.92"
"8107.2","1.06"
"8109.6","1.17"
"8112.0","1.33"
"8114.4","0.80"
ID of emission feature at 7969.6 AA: H-alpha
